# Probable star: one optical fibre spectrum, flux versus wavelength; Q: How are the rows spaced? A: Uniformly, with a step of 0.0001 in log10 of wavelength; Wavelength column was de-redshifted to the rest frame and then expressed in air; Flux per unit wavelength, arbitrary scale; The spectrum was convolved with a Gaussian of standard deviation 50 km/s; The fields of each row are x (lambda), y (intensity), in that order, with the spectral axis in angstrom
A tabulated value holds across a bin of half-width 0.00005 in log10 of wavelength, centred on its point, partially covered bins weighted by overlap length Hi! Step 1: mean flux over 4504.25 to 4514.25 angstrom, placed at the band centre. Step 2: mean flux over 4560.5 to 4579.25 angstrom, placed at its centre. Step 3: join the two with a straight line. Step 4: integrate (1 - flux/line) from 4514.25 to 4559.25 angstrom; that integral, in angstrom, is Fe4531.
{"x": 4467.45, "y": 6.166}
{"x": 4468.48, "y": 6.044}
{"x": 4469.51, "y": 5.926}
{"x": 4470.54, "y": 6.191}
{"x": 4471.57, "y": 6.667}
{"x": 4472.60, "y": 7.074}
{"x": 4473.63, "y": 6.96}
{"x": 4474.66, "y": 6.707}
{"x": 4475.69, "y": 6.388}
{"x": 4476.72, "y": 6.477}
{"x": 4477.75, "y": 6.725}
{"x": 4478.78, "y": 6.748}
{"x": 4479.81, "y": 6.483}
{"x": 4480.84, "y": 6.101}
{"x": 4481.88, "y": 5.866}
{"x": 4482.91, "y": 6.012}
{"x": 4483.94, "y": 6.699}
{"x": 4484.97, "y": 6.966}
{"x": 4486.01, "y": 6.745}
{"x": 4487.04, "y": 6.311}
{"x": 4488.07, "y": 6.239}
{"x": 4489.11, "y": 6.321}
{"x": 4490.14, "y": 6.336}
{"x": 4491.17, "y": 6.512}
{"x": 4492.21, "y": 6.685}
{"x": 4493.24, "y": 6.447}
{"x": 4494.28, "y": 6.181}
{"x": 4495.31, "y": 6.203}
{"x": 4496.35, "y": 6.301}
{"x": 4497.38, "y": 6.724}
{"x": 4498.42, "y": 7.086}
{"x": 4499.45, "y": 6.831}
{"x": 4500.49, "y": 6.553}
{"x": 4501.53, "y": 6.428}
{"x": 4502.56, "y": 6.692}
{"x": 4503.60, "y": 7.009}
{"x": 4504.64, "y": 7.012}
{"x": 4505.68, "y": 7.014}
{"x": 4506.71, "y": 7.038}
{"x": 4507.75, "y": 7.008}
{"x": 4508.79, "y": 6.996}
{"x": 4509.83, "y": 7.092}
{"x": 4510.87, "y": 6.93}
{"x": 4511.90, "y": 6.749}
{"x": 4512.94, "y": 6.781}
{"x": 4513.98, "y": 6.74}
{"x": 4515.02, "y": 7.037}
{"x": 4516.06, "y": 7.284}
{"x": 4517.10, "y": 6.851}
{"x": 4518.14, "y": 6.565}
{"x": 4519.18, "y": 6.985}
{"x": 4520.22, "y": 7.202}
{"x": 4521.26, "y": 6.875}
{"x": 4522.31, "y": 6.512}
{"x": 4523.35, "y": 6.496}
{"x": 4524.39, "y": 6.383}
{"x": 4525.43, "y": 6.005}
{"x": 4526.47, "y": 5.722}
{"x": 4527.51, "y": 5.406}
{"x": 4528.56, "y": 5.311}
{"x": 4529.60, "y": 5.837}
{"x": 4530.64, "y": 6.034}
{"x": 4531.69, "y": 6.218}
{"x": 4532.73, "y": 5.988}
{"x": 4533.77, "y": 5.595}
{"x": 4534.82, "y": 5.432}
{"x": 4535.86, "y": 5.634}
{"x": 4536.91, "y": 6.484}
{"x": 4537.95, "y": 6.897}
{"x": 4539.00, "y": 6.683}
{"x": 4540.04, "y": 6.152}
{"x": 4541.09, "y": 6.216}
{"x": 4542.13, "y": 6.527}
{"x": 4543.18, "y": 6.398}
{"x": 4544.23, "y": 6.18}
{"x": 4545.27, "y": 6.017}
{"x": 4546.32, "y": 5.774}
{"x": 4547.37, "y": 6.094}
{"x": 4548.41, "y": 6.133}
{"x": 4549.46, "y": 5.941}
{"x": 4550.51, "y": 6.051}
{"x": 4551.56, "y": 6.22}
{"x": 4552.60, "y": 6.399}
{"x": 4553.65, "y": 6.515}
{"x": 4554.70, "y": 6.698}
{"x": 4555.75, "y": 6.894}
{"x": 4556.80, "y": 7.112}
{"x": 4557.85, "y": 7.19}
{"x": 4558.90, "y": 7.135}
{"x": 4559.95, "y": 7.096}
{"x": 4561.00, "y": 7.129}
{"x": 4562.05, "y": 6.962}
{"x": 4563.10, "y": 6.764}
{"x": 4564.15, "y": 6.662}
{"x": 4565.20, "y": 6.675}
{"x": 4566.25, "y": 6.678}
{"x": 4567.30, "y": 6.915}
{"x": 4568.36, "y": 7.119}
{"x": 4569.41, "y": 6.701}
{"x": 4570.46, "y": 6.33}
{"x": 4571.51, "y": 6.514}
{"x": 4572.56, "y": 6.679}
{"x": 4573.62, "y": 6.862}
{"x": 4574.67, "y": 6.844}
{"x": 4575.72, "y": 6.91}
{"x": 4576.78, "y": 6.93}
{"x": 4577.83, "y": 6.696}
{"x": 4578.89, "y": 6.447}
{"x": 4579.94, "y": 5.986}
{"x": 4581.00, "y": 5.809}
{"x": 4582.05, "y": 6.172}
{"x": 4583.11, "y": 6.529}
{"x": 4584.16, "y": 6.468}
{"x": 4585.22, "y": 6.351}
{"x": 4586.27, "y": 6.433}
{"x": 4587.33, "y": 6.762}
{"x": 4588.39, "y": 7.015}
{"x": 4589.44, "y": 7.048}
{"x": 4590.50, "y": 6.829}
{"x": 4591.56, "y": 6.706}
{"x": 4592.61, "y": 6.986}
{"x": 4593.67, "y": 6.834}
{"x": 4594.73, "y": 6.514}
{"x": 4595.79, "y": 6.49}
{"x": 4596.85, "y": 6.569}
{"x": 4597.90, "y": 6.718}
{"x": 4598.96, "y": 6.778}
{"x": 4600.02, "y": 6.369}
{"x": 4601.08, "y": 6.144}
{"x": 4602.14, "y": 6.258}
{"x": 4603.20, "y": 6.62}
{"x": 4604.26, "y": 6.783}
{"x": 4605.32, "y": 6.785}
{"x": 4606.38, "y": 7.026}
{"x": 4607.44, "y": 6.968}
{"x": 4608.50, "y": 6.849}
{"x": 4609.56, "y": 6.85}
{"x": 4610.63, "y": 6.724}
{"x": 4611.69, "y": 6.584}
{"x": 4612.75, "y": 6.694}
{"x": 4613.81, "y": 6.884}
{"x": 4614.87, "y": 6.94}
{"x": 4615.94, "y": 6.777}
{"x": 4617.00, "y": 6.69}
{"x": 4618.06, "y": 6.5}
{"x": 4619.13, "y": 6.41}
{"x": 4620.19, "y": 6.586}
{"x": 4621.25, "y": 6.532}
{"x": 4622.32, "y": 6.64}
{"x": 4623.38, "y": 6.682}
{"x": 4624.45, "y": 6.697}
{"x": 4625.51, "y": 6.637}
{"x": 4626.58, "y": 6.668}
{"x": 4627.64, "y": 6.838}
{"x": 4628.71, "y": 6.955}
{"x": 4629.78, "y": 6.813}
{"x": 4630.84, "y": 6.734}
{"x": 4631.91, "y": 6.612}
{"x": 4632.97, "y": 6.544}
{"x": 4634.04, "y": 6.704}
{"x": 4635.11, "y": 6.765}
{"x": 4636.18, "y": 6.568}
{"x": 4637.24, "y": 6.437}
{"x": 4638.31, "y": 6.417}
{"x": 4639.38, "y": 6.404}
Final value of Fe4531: 3.4 angstrom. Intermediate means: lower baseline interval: 6.94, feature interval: 6.35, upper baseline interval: 6.77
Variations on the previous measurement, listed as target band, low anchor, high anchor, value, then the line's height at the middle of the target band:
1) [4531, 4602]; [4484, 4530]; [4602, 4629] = 1.6 angstrom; 6.67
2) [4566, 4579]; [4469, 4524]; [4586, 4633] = -0.1 angstrom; 6.69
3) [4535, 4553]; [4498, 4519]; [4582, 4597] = 1.5 angstrom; 6.79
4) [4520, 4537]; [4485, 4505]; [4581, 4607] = 1.4 angstrom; 6.58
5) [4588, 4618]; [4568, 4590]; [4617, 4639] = -0.5 angstrom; 6.62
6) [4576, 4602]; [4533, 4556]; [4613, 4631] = -0.3 angstrom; 6.5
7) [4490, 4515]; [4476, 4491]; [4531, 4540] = -1.7 angstrom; 6.32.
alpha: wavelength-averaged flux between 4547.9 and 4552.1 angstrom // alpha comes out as 6.09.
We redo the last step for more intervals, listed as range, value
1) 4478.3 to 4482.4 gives 6.29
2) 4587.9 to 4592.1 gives 6.91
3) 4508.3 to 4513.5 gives 6.91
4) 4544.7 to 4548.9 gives 6.02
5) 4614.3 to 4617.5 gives 6.8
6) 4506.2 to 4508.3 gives 7.01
